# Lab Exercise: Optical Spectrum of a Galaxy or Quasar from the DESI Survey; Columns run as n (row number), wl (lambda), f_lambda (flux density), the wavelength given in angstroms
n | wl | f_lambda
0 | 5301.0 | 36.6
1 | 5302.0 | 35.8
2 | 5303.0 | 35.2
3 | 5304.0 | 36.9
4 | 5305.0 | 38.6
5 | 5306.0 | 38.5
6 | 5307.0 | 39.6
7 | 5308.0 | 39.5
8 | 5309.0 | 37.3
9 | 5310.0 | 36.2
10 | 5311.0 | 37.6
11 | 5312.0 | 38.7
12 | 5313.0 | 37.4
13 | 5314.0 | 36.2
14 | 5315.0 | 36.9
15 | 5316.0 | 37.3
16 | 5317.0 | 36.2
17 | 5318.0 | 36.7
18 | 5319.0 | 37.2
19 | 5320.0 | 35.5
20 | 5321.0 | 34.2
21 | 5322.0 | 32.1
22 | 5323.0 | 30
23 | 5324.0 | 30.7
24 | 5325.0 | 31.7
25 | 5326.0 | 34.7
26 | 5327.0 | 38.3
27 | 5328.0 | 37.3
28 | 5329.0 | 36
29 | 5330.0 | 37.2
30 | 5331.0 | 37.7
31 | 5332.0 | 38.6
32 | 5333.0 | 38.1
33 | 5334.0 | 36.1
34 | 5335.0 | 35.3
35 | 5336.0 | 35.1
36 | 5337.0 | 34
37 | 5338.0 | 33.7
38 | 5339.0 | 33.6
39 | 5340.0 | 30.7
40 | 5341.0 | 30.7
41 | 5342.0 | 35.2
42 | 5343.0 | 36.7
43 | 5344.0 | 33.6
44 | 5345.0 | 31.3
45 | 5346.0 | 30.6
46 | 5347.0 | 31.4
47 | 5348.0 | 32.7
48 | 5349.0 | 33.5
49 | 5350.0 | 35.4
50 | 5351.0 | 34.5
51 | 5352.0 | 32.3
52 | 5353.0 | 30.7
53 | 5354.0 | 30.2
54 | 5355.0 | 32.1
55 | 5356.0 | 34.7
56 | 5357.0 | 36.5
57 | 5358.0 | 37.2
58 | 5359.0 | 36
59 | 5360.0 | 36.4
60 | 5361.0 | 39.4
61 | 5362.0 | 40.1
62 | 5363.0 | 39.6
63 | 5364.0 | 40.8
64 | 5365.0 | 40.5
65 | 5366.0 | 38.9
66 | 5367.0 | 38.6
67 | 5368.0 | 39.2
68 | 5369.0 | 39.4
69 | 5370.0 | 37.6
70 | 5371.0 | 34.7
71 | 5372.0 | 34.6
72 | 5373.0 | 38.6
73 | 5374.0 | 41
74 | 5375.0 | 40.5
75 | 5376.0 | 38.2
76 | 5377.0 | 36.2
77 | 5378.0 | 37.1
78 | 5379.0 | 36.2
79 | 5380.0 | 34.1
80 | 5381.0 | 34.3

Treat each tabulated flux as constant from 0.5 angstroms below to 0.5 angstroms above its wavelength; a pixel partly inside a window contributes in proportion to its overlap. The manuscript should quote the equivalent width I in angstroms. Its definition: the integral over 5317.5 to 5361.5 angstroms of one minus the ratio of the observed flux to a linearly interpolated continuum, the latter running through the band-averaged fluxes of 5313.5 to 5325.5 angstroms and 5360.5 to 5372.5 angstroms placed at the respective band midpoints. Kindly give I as 2.2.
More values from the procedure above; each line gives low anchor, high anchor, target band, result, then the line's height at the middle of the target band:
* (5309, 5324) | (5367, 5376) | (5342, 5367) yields 1.5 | 37.5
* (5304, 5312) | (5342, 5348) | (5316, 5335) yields 0.1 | 35.7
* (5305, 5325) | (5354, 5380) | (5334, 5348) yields 1.3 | 36.8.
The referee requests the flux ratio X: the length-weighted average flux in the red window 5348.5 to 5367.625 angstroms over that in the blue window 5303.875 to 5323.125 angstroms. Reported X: 0.98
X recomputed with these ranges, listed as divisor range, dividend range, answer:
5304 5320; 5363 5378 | 1.03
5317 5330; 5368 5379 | 1.09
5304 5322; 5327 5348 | 0.93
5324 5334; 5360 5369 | 1.09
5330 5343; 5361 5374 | 1.10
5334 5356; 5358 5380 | 1.15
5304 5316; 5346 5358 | 0.88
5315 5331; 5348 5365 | 1.01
